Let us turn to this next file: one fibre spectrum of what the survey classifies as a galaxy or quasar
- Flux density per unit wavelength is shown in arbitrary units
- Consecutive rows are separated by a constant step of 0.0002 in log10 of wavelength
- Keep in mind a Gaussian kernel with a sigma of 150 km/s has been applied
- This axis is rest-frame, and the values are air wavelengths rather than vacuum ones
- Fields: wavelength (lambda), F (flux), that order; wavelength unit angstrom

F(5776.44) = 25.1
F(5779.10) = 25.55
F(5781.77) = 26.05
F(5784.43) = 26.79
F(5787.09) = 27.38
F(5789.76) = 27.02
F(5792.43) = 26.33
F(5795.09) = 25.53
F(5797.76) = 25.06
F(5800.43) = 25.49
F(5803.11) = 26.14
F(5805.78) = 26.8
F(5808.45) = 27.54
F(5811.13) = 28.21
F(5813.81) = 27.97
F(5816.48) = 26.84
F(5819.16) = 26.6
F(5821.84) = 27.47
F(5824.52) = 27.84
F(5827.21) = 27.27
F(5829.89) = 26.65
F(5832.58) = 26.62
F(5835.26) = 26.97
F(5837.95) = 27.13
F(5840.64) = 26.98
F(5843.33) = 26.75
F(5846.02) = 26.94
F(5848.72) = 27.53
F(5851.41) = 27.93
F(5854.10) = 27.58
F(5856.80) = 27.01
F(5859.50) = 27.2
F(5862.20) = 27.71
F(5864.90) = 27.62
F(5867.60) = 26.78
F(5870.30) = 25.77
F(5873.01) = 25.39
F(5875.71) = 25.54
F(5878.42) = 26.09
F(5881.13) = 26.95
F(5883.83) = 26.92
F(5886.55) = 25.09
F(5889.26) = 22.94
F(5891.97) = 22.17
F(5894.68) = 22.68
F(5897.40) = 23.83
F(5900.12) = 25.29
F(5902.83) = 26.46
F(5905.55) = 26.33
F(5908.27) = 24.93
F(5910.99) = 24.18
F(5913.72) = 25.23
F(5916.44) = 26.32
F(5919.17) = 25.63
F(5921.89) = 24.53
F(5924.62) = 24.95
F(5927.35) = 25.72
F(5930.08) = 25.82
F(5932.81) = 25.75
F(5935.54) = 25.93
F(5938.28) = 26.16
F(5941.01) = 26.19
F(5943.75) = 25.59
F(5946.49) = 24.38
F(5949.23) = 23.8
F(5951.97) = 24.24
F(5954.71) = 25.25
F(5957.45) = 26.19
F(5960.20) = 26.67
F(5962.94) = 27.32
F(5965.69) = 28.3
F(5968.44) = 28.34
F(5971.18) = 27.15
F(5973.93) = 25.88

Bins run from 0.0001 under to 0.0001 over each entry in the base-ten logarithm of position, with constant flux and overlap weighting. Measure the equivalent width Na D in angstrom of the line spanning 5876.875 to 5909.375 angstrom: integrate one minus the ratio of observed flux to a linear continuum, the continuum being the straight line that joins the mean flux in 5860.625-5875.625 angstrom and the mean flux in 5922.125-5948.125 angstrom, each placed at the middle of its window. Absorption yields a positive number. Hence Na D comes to 1.5 angstrom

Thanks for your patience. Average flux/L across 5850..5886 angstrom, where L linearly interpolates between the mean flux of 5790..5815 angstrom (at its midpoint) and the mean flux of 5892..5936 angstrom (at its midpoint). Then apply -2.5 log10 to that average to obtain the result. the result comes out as -0.043 mag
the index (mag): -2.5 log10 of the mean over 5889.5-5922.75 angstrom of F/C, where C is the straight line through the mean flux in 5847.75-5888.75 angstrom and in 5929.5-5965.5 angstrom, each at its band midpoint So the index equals 0.062 mag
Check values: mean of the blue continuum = 26.7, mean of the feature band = 24.7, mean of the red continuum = 25.7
